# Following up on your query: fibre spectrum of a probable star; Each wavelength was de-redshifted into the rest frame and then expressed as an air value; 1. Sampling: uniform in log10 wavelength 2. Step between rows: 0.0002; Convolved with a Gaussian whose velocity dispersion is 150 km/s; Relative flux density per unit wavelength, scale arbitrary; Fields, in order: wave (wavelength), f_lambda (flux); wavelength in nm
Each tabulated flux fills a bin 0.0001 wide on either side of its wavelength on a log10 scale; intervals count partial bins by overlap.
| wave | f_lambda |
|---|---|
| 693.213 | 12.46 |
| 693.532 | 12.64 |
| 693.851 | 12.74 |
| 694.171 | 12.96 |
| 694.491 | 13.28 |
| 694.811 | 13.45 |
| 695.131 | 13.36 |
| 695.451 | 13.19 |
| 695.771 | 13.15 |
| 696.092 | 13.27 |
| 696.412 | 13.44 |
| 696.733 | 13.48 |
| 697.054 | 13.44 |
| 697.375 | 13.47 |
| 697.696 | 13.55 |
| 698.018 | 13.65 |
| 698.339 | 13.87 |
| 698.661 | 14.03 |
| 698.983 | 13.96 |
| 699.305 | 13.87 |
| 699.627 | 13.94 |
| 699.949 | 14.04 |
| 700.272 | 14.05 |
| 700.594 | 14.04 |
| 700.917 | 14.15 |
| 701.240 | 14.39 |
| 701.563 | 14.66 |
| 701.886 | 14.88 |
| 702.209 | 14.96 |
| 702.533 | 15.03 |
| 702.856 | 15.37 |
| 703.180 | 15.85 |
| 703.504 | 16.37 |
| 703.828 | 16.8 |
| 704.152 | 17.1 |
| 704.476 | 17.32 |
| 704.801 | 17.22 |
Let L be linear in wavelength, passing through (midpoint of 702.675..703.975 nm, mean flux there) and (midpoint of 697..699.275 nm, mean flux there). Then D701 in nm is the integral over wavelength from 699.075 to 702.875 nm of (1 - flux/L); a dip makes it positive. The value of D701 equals 0.15 nm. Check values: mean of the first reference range 13.7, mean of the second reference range 16.1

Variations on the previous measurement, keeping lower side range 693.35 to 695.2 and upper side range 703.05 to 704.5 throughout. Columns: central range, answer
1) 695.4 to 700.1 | 0.24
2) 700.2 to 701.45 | 0.11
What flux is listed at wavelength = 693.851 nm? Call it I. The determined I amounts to 12.74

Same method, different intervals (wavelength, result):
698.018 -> 13.65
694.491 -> 13.28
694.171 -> 12.96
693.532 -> 12.64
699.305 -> 13.87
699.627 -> 13.94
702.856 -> 15.37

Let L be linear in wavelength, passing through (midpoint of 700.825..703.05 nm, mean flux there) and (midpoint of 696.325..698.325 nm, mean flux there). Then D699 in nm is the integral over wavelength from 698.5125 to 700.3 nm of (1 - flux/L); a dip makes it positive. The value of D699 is 0.017 nm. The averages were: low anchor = 13.5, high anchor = 14.8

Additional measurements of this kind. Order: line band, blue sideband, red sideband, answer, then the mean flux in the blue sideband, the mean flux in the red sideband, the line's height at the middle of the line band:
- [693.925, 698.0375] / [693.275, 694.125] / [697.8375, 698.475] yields -0.03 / 12.7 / 13.7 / 13.2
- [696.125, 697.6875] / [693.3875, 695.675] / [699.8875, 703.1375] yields 0.02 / 13.1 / 14.6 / 13.6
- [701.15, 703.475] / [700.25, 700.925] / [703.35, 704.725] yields 0.06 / 14.1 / 16.9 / 15.5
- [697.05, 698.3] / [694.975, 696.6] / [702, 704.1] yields 0.03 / 13.3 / 15.8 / 13.9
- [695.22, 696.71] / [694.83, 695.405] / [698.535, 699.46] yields 0.02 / 13.4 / 13.9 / 13.5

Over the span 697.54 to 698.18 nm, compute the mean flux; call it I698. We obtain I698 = 13.6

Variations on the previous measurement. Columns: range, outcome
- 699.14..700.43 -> 14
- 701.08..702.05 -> 14.7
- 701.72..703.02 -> 15.1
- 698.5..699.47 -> 13.9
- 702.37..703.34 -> 15.4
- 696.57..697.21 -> 13.5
